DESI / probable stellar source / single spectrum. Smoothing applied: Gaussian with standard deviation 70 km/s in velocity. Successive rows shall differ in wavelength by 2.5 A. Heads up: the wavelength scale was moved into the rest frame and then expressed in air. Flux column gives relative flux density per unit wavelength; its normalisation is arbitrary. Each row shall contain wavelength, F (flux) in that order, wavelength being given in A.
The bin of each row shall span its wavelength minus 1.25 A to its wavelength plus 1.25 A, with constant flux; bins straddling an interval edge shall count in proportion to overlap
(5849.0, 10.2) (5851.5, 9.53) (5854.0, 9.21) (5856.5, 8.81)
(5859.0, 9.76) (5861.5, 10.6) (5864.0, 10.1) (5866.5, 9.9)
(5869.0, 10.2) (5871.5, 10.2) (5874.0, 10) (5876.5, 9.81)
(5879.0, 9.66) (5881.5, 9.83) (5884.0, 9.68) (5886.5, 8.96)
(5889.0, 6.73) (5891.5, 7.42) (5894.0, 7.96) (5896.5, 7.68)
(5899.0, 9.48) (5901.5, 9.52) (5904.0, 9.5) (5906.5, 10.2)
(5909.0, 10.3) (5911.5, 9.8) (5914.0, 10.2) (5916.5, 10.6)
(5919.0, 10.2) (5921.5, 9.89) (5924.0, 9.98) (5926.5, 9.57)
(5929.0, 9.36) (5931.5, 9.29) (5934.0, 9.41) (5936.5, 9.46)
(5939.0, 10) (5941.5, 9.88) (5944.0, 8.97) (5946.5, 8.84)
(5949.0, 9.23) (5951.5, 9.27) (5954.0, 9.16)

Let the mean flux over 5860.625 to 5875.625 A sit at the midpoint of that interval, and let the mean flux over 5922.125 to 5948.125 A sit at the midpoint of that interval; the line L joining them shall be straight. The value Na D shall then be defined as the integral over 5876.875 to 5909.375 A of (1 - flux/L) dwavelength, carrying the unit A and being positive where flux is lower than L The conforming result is 3.0 A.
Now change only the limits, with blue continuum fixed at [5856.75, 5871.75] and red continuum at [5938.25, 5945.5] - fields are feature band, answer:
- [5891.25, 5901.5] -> 1.5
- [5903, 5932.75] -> -0.6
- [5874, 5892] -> 1.7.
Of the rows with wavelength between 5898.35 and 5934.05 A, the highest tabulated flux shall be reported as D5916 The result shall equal 10.6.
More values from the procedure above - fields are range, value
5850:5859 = 9.76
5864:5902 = 10.2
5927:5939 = 10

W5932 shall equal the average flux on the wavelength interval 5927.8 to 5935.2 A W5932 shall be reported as 9.35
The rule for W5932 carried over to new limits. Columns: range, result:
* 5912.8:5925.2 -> 10.2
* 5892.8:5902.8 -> 8.67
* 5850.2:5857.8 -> 9.19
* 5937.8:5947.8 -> 9.42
